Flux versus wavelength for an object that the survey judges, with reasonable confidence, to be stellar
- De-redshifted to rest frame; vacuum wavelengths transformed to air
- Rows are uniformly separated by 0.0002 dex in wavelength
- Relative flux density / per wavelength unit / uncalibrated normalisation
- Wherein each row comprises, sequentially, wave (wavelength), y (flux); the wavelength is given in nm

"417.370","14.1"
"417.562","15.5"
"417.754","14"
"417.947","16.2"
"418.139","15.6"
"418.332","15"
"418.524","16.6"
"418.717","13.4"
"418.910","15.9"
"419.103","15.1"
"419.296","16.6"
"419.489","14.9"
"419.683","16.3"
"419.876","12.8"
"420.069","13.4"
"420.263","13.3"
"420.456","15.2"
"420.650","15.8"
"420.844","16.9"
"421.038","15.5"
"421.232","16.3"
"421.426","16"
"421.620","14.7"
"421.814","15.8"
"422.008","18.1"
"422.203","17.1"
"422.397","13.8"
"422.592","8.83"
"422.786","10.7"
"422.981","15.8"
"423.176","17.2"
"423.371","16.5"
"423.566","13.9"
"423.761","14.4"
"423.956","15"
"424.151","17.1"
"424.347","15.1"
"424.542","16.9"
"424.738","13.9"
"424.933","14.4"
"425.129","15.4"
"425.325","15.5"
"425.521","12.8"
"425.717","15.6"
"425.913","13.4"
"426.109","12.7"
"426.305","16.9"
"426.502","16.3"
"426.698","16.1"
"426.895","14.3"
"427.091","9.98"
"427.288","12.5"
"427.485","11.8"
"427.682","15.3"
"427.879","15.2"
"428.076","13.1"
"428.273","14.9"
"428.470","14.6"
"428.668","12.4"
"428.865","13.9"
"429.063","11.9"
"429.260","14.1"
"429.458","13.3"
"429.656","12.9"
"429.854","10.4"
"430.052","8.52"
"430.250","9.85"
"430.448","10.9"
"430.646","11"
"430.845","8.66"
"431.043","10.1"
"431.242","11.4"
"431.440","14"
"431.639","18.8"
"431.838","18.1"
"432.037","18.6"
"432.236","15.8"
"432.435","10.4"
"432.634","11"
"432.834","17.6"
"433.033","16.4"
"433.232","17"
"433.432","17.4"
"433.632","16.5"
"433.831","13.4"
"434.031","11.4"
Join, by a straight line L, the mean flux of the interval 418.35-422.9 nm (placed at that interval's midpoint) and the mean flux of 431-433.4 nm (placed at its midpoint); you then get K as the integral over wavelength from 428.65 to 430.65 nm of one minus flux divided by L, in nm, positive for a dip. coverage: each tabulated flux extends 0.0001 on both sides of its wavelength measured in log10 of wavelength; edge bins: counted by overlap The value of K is 0.44 nm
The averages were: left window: 14.9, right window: 15.1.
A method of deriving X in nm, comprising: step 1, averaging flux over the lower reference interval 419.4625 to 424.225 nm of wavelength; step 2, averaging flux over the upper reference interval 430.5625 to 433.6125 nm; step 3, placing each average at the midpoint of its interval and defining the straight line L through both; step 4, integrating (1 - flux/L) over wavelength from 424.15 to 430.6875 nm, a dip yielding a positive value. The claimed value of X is 0.51 nm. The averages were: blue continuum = 15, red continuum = 14.5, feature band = 13.6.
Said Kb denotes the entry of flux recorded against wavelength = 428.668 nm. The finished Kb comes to 12.4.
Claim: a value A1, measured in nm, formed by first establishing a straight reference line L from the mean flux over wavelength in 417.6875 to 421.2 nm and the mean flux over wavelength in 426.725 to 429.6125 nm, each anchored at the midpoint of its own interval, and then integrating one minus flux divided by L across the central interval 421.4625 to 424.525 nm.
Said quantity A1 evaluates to -0.117 nm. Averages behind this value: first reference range 15.2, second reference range 13.4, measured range 15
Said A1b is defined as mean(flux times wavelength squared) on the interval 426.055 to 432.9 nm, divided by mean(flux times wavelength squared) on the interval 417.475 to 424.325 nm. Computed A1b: 0.9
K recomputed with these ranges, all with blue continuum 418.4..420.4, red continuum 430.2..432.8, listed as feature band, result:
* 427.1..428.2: 0.03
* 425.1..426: -0.03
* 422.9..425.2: -0.21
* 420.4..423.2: -0.12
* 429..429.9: 0.05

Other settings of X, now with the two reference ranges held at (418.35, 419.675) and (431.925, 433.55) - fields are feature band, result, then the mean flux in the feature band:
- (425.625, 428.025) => 0.21 nm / 14.1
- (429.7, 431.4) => 0.57 nm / 10.3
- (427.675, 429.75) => 0.24 nm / 13.7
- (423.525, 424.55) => 0.01 nm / 15.4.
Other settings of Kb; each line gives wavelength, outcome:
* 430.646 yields 11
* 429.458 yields 13.3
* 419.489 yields 14.9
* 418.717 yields 13.4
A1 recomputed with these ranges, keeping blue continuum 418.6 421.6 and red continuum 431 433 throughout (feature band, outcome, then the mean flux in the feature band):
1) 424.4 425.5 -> 0.00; 15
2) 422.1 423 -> 0.12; 13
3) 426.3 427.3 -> 0.04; 14.3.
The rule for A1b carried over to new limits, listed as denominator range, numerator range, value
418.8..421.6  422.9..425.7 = 1.02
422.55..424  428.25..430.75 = 0.88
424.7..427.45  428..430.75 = 0.87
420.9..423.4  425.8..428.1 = 0.95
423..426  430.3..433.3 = 0.95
